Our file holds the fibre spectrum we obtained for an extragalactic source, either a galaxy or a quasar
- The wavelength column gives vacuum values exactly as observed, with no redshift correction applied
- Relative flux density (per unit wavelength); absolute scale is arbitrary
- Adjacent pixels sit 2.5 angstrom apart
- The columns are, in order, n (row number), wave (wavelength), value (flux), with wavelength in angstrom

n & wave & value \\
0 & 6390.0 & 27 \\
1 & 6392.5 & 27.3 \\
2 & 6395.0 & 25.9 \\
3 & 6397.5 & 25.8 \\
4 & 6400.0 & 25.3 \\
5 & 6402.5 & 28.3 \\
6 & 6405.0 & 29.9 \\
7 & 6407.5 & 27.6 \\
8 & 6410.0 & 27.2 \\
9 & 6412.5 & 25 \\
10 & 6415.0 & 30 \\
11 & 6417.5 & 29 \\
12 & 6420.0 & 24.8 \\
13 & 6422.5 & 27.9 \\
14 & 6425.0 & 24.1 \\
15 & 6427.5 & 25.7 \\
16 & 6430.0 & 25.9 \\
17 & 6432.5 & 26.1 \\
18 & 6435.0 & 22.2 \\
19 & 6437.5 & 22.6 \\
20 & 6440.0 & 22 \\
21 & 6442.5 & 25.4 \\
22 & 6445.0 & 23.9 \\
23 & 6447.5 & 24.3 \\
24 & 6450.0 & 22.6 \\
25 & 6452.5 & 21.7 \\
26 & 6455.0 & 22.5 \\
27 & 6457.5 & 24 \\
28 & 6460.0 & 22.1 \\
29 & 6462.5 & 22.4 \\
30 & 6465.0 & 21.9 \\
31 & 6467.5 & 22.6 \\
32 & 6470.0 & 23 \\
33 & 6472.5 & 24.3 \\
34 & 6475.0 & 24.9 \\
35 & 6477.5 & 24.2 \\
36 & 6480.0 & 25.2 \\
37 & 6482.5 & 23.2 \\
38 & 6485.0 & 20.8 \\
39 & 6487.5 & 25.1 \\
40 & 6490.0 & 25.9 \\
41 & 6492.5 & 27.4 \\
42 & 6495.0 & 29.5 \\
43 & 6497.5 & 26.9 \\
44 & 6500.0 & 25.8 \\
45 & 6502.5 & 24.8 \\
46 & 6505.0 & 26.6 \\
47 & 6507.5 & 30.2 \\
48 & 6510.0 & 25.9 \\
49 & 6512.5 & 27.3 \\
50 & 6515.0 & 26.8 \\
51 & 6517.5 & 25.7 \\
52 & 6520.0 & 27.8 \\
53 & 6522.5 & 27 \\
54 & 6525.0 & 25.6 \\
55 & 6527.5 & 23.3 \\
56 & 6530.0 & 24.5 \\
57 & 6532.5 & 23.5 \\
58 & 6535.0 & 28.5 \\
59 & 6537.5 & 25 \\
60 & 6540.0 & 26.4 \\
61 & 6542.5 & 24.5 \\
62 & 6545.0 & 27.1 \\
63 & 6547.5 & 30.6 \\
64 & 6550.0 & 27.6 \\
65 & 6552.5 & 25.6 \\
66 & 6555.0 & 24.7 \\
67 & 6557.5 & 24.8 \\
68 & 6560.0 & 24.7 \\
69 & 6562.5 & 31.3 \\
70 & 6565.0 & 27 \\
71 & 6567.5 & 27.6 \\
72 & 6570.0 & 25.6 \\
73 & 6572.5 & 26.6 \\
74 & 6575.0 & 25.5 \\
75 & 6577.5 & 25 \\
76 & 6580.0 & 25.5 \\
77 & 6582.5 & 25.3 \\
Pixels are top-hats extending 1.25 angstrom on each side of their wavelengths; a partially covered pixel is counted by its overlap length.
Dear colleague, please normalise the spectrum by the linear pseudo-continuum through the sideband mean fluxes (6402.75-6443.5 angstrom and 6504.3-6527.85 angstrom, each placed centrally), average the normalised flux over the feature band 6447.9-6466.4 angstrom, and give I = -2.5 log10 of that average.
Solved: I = 0.17 mag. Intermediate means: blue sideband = 26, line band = 22.5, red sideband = 26.7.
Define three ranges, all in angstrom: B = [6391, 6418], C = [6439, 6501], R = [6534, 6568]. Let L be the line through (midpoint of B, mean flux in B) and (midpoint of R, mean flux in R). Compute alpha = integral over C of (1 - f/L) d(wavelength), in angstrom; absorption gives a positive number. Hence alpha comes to 6.9 angstrom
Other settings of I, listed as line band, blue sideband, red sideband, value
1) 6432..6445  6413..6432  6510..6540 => 0.13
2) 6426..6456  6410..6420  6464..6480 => 0.09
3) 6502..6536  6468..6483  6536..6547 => -0.03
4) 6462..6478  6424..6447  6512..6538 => 0.07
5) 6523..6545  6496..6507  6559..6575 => 0.06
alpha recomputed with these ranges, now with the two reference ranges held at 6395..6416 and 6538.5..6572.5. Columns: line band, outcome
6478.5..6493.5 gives 1.3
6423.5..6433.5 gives 0.6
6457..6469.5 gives 2.1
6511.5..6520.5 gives 0.0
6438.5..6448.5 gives 1.2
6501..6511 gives 0.0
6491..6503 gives 0.0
